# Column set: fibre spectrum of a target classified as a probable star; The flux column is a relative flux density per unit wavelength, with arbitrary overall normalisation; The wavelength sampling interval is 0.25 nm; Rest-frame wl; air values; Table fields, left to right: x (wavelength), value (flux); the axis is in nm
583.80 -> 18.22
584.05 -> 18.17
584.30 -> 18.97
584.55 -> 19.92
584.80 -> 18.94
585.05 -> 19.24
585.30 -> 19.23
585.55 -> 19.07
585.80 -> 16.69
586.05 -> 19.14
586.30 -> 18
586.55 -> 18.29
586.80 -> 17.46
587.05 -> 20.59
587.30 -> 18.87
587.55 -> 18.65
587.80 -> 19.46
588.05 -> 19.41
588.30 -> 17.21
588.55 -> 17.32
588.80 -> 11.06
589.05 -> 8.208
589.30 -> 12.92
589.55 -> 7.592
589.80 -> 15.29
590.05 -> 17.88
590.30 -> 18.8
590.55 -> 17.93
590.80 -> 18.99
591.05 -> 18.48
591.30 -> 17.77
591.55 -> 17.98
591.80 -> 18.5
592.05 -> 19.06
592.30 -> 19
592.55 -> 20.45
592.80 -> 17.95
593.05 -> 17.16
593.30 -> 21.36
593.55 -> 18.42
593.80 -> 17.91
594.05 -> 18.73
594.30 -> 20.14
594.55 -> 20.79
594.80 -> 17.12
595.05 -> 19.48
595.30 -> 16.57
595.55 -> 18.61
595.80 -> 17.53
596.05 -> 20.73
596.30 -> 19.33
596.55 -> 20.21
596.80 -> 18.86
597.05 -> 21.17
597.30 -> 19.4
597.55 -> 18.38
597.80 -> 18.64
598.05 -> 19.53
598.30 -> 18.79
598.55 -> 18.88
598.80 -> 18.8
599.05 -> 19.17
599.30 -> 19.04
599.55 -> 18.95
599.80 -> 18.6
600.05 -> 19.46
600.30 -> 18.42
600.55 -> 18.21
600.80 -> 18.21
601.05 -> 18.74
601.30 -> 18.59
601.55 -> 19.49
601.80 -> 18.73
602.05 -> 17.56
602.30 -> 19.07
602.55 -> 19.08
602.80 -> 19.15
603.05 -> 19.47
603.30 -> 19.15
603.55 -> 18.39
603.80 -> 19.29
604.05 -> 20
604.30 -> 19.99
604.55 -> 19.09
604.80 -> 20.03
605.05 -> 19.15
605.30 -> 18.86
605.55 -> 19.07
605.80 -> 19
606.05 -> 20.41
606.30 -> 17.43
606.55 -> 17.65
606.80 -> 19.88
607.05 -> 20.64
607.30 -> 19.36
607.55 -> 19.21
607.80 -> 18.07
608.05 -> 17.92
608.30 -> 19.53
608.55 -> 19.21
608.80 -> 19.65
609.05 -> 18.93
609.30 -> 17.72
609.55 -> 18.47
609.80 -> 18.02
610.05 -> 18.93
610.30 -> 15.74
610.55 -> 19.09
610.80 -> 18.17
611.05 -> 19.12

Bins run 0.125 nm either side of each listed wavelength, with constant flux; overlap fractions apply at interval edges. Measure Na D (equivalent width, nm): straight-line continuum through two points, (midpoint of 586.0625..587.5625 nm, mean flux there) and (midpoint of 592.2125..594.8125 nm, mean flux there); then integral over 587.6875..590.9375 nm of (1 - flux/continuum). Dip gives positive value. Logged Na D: 0.57 nm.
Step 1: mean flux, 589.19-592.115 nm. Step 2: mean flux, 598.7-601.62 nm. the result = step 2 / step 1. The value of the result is 1.12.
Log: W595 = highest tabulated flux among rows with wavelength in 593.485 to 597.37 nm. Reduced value 21.17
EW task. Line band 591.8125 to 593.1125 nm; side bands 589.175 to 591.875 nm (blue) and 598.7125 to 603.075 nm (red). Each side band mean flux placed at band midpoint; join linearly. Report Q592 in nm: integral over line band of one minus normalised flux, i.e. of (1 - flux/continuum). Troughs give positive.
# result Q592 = -0.14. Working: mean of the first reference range 16.5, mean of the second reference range 18.8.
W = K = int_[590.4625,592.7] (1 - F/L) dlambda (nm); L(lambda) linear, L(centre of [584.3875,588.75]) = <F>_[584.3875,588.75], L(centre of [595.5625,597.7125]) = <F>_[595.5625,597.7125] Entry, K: 0.03 nm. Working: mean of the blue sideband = 18.5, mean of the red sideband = 19.4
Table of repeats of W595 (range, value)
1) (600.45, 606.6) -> 20.41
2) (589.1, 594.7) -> 21.36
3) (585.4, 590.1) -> 20.59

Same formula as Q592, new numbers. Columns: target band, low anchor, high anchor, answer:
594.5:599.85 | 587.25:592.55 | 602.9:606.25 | -0.29 nm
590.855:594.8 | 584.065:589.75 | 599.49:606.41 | -0.24 nm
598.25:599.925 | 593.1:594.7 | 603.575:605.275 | 0.05 nm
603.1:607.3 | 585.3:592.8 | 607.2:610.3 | -0.20 nm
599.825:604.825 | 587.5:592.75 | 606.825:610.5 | -0.26 nm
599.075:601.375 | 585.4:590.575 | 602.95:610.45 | -0.07 nm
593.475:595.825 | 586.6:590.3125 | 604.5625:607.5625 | -0.20 nm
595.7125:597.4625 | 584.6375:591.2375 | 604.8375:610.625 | -0.17 nm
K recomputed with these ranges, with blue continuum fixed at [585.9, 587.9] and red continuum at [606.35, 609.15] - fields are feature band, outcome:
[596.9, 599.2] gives -0.03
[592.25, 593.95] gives 0.00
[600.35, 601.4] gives 0.03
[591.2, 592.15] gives 0.03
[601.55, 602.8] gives 0.01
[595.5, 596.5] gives -0.01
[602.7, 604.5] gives -0.03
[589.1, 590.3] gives 0.33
